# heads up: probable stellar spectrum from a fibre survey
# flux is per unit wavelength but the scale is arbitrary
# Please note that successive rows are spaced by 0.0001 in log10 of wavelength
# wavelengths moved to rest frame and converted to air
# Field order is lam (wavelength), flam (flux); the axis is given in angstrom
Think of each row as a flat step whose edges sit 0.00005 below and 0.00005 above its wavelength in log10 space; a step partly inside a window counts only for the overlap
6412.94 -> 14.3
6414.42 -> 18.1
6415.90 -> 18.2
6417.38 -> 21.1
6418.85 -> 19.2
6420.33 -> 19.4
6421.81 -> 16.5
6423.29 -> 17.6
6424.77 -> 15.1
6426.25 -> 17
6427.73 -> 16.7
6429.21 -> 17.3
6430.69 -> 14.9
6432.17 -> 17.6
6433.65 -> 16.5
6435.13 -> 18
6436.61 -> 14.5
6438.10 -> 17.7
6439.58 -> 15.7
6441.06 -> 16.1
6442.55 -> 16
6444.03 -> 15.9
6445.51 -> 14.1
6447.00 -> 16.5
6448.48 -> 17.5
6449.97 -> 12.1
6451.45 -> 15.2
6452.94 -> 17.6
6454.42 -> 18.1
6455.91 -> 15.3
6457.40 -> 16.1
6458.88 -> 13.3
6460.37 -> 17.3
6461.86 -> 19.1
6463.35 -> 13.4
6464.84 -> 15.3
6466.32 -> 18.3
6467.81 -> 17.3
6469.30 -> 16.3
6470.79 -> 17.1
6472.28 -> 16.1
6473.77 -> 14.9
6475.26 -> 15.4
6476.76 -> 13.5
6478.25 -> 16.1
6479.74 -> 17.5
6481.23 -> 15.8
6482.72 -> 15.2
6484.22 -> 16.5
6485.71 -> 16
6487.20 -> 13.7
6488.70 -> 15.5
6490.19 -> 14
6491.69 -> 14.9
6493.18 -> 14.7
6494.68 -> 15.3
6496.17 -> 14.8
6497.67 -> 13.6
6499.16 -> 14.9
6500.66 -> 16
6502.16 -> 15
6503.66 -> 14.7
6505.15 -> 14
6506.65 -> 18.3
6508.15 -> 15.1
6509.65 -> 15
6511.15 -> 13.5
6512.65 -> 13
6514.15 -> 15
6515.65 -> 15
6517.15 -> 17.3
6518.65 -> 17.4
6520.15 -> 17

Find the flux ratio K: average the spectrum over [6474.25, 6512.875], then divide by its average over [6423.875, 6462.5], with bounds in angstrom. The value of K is 0.93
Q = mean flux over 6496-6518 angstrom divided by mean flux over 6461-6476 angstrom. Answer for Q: 0.92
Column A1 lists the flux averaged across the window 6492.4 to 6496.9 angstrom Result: 15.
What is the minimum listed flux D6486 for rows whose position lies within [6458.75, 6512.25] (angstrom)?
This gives 13.3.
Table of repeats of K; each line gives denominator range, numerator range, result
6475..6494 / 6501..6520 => 1.00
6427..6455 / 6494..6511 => 0.93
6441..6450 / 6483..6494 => 0.96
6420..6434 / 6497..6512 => 0.89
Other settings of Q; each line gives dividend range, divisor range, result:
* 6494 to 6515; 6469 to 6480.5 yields 0.94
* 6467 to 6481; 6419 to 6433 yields 0.94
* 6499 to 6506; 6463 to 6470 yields 0.92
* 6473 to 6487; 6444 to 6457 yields 0.99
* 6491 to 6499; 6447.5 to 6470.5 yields 0.91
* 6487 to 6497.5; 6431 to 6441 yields 0.89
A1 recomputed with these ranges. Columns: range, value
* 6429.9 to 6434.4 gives 16.4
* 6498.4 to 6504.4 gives 15.1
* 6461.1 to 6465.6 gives 16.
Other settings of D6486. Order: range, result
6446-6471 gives 12.1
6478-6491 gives 13.7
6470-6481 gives 13.5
